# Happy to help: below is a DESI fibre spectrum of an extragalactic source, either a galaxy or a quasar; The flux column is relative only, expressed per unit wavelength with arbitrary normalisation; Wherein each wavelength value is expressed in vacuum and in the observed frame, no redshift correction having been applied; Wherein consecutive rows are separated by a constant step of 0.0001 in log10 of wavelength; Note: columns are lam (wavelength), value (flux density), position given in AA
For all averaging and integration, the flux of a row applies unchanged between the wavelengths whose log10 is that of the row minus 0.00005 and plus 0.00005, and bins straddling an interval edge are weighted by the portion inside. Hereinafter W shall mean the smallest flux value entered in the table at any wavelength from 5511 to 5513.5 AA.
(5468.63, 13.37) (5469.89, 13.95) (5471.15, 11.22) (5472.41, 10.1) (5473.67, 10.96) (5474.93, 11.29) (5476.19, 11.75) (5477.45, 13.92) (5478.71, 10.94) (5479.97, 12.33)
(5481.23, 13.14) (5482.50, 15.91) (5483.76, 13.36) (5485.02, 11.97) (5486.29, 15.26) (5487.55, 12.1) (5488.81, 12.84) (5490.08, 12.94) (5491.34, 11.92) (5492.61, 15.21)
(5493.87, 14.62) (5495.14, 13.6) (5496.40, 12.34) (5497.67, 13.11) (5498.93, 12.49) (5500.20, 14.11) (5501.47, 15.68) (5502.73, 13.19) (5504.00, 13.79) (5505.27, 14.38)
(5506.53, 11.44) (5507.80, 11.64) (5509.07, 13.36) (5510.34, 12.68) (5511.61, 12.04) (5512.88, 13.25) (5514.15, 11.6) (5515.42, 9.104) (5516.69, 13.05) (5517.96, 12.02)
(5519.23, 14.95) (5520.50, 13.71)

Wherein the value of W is 12.04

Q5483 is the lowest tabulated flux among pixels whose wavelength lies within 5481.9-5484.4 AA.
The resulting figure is 13.36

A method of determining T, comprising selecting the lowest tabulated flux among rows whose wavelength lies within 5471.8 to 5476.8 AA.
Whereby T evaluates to 10.1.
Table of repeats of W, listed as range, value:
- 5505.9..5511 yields 11.44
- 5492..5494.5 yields 14.62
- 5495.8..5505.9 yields 12.34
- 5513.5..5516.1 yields 9.104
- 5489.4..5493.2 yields 11.92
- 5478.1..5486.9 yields 10.94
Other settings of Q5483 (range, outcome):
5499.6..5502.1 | 14.11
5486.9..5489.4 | 12.1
